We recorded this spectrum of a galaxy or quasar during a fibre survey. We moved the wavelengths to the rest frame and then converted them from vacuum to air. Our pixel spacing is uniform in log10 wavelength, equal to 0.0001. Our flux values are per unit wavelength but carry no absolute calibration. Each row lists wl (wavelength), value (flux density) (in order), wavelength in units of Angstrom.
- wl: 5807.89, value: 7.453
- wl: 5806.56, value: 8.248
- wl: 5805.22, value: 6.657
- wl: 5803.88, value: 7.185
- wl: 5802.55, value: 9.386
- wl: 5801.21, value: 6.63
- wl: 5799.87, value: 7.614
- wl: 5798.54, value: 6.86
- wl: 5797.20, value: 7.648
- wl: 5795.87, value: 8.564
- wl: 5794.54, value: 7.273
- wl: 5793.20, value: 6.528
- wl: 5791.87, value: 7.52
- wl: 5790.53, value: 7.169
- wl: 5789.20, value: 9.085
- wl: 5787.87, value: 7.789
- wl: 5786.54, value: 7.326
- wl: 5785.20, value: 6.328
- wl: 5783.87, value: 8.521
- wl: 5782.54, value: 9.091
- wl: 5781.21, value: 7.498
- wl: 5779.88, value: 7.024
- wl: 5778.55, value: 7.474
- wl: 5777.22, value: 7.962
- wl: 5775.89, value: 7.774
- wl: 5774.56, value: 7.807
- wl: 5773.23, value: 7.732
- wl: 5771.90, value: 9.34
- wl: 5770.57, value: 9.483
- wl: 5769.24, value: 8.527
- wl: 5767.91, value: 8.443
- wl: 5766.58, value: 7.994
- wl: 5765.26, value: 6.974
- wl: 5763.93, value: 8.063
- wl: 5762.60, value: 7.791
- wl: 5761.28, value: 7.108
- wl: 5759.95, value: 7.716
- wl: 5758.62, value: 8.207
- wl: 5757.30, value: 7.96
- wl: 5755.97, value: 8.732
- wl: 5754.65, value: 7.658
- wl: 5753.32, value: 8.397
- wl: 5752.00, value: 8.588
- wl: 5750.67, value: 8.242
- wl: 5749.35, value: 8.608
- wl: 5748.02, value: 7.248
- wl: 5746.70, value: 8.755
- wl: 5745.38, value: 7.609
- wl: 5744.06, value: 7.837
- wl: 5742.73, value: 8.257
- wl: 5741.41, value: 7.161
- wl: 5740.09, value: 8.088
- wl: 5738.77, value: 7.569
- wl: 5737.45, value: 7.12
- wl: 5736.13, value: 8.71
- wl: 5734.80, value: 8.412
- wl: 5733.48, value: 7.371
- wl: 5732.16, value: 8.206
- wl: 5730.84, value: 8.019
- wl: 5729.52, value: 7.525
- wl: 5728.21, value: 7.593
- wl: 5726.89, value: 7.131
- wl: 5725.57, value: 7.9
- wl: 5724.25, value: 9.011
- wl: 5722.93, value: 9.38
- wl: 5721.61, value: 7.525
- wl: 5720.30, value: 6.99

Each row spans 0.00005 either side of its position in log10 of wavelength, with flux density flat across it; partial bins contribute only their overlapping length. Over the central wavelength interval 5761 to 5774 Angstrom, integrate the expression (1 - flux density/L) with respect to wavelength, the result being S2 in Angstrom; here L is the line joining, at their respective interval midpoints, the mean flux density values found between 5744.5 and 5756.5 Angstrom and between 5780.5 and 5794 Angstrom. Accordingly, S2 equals -0.36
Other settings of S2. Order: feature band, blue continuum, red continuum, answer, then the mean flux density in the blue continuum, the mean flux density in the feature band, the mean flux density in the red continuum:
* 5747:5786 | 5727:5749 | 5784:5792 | -1.6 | 7.84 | 8.01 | 7.6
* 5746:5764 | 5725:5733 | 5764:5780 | -0.3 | 7.72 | 8.08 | 8.08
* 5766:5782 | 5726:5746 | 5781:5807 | -0.8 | 7.78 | 8.09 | 7.64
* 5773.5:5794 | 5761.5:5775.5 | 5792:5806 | 0.4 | 8.17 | 7.66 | 7.44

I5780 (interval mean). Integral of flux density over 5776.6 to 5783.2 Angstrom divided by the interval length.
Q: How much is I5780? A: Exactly 7.81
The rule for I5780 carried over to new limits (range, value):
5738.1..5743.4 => 7.77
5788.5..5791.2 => 8.13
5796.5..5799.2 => 7.27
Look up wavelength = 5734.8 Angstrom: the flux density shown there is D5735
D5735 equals 8.412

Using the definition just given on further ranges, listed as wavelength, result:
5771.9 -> 9.34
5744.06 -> 7.837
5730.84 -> 8.019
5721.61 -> 7.525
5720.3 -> 6.99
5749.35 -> 8.608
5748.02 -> 7.248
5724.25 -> 9.011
